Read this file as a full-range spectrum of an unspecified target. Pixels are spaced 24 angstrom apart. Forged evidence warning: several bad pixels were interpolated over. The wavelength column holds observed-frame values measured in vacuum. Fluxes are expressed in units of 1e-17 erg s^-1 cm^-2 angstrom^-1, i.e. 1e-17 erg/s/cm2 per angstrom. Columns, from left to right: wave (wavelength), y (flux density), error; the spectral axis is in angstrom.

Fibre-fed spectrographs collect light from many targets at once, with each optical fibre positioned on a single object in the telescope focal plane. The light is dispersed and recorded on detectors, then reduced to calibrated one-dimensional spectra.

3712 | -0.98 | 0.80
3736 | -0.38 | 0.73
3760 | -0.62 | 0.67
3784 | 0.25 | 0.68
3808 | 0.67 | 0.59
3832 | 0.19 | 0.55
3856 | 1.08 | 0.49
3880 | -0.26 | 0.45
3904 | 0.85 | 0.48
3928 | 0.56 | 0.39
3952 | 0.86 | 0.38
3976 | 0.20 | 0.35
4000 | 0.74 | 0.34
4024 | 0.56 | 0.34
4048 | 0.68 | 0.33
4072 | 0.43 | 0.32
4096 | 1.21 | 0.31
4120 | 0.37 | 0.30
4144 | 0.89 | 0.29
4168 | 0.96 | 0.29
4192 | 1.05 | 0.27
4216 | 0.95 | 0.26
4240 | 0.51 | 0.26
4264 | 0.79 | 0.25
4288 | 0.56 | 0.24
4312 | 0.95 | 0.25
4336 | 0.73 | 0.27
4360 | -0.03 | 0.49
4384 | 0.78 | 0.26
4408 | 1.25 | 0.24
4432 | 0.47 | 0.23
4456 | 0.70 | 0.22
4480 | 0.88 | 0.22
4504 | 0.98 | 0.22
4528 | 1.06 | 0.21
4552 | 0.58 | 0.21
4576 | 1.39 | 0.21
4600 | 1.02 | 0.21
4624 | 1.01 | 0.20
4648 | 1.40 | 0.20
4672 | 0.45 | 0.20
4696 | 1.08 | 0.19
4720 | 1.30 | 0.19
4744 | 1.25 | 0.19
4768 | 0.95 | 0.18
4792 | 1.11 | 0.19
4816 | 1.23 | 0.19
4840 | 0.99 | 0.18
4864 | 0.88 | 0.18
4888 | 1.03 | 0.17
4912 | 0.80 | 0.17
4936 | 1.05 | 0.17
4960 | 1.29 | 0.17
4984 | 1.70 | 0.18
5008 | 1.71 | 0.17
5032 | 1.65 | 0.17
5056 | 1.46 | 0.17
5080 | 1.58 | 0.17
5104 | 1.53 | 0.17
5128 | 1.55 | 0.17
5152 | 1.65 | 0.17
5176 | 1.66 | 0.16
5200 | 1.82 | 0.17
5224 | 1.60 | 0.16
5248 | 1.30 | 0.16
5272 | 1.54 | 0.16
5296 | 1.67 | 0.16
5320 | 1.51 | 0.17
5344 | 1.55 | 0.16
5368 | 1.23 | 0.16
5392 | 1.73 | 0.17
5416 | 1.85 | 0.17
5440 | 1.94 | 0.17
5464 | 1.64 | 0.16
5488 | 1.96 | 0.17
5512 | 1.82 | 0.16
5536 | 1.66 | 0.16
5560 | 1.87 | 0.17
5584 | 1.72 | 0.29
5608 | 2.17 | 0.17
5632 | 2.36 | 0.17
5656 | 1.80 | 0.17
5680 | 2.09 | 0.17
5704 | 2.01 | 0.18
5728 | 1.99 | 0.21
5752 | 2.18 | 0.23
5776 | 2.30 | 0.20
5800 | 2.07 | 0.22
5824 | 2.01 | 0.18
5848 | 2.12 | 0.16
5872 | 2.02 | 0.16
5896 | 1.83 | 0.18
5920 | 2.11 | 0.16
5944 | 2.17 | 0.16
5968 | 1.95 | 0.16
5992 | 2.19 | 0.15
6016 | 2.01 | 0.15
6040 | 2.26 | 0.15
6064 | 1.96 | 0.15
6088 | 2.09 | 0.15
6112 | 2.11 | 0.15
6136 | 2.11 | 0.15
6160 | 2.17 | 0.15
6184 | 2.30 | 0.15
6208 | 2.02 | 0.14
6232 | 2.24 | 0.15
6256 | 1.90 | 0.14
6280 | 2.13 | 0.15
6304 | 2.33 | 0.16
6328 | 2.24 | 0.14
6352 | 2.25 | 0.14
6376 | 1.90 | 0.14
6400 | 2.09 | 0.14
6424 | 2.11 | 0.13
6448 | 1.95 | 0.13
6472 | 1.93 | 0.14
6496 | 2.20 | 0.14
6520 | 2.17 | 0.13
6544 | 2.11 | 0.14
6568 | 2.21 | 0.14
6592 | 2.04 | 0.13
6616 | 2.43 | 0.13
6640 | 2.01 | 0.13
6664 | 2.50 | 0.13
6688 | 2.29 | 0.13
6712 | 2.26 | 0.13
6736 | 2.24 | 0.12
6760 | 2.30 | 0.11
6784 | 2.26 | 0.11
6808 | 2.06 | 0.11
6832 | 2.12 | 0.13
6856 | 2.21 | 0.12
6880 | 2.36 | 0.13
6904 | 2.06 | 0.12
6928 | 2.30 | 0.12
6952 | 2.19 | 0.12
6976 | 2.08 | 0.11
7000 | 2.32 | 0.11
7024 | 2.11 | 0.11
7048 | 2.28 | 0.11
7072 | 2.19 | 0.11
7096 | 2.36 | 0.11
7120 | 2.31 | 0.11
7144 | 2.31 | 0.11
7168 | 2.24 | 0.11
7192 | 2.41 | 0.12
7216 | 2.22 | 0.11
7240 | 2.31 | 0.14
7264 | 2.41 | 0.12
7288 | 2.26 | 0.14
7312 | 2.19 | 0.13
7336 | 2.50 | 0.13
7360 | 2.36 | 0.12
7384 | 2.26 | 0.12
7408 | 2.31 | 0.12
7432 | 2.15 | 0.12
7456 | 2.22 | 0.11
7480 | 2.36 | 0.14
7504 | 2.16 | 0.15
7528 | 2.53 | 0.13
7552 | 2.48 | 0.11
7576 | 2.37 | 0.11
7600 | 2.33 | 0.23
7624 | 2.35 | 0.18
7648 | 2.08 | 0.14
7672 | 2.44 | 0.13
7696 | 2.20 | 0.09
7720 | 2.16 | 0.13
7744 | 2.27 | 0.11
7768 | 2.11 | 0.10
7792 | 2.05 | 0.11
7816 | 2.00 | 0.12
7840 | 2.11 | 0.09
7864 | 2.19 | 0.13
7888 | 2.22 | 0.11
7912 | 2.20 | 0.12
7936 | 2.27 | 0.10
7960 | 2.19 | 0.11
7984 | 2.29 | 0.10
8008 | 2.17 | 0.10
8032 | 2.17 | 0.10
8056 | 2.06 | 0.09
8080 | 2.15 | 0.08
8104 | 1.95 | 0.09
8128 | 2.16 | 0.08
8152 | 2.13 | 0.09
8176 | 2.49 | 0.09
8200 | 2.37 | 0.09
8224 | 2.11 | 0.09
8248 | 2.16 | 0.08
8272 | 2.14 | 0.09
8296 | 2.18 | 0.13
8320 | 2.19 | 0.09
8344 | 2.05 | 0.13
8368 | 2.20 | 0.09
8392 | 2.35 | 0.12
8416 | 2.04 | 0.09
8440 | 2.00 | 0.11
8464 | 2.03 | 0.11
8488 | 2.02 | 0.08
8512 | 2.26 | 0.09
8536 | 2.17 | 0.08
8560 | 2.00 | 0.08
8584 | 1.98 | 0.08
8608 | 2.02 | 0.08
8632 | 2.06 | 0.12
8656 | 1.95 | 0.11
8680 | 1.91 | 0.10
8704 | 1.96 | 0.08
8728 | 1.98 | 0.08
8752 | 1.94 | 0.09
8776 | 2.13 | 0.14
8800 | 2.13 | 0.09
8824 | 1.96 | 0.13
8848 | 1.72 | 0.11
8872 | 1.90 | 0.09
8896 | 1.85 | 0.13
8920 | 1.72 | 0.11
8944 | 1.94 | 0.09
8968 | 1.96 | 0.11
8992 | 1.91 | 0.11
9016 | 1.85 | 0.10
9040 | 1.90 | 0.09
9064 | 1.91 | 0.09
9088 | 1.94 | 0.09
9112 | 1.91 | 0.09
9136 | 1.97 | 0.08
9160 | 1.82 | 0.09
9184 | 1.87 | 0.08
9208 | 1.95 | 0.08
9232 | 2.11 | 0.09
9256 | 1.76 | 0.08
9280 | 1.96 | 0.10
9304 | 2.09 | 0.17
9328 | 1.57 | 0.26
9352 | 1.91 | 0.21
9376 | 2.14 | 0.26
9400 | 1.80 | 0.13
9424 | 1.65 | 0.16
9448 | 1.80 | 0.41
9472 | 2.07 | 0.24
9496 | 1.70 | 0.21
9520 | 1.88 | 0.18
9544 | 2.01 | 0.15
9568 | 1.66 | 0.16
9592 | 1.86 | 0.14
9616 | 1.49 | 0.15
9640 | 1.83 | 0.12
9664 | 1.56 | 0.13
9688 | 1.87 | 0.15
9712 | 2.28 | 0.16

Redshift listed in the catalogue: 0.247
